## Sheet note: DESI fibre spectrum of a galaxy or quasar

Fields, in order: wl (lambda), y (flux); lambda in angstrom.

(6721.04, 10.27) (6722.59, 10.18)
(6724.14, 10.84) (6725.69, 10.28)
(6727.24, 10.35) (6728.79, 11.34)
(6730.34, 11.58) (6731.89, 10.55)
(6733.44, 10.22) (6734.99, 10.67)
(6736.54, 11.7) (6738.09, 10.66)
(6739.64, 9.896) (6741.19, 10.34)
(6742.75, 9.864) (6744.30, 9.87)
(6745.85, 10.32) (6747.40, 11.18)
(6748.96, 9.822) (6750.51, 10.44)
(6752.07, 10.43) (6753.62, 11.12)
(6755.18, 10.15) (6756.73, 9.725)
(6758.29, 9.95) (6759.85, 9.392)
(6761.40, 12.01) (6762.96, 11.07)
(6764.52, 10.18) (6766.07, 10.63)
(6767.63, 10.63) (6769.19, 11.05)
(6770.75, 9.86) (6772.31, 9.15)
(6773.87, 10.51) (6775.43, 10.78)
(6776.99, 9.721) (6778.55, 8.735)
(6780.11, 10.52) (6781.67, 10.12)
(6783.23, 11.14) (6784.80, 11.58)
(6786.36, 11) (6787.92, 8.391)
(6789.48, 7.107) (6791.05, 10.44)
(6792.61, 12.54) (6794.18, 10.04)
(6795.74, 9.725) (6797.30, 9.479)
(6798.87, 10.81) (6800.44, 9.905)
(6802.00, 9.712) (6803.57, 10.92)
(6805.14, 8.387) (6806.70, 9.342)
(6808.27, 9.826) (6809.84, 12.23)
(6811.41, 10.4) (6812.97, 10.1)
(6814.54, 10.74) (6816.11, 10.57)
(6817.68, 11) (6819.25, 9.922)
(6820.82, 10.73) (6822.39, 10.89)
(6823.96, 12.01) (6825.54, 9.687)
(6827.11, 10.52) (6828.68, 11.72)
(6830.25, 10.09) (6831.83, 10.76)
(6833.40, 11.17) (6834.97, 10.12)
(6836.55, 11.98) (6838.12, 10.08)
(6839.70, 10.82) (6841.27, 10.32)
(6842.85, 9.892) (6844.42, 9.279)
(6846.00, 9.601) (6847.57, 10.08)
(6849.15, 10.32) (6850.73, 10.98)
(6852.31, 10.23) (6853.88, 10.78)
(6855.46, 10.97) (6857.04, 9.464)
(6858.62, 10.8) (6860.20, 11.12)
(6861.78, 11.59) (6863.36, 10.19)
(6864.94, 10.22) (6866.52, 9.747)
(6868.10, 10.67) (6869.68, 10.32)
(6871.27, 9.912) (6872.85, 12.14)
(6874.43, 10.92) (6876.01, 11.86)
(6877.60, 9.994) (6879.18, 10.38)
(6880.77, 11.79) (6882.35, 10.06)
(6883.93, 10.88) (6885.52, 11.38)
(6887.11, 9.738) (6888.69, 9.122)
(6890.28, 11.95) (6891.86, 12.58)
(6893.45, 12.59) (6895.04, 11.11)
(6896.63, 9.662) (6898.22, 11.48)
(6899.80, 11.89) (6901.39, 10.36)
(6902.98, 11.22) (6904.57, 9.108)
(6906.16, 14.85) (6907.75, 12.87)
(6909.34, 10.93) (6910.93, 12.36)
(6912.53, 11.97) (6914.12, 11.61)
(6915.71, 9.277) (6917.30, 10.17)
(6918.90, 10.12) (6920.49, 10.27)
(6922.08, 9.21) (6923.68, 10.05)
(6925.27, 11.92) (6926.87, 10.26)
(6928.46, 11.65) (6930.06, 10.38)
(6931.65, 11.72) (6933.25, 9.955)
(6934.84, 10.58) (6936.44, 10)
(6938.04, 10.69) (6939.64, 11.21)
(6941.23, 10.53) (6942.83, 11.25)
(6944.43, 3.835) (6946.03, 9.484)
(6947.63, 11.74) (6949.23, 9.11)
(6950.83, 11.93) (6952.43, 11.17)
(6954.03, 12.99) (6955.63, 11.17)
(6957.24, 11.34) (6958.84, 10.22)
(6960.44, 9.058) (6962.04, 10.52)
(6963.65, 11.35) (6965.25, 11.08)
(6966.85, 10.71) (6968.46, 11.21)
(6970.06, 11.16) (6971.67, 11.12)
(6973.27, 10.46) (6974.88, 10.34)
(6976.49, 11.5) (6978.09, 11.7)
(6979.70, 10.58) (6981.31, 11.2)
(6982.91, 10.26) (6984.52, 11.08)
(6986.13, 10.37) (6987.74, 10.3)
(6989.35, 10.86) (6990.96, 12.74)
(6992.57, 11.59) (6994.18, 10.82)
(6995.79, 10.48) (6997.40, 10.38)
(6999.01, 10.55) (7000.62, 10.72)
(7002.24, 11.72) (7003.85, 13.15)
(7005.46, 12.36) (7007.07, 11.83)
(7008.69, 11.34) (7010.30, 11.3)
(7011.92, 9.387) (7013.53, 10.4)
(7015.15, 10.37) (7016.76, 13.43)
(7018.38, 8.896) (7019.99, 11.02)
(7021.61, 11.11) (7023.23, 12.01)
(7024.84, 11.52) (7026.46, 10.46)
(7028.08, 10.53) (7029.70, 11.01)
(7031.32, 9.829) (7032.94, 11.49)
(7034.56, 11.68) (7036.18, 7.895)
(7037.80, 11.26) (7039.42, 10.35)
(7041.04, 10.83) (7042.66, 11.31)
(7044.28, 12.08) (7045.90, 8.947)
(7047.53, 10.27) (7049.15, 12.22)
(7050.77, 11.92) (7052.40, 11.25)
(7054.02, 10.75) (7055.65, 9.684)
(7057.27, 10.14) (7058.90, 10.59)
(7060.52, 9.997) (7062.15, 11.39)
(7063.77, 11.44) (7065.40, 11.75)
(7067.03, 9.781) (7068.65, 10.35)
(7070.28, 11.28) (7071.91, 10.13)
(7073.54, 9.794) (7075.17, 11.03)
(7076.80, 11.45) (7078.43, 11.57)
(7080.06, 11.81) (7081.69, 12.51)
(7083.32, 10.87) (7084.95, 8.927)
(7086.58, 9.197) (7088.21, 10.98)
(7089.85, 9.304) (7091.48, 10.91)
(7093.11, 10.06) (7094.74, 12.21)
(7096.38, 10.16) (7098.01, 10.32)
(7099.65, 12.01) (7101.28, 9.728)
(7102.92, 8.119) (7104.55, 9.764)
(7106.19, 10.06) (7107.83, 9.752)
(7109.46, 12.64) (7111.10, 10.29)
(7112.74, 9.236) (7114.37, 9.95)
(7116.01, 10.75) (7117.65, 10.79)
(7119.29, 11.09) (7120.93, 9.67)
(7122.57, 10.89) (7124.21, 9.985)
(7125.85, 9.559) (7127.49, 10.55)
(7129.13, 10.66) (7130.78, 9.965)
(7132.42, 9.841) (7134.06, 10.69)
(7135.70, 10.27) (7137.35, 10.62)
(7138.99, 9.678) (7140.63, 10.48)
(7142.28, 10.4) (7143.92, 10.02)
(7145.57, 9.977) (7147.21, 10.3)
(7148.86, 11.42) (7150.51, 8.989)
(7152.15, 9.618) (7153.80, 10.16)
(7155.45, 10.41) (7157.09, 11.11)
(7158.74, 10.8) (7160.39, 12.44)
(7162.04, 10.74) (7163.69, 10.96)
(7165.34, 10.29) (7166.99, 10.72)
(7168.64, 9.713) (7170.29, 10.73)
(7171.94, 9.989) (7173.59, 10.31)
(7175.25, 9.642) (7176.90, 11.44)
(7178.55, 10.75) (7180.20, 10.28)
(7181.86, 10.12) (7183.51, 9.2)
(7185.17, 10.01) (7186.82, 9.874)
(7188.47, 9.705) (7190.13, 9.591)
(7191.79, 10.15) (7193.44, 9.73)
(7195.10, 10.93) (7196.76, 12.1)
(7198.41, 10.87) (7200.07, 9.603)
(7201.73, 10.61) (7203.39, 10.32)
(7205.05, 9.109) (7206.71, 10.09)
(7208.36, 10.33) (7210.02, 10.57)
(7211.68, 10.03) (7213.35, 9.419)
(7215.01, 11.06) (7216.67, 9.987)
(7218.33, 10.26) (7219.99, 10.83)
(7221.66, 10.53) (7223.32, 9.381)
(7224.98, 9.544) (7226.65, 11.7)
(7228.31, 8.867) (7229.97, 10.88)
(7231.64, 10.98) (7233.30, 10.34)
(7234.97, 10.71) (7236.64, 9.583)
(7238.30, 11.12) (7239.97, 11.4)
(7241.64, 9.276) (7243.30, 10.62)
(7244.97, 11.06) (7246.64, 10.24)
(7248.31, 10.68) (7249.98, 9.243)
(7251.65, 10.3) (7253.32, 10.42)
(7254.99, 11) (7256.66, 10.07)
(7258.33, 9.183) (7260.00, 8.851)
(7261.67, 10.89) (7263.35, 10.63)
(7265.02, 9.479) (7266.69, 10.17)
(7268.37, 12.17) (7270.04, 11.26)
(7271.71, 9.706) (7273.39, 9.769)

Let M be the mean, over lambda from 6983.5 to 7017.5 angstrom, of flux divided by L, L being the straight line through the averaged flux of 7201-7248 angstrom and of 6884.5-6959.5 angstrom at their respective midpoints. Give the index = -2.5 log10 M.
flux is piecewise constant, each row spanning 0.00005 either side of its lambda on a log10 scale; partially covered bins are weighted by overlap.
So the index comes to -0.049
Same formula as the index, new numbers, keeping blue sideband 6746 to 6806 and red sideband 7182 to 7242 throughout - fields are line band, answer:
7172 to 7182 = -0.02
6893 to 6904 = -0.09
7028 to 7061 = -0.05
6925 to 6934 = -0.07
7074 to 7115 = -0.03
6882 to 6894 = -0.08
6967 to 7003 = -0.07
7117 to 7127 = -0.01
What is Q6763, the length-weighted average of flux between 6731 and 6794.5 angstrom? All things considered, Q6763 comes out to 10.3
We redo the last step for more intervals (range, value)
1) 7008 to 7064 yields 10.8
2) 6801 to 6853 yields 10.4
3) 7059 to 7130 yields 10.5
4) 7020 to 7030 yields 11.1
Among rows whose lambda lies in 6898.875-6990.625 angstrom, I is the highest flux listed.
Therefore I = 14.85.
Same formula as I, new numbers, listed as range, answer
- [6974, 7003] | 12.74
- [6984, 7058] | 13.43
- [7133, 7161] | 12.44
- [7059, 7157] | 12.64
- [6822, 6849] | 12.01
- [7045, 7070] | 12.22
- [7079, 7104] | 12.51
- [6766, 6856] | 12.54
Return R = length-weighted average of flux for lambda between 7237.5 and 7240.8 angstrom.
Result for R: 11.3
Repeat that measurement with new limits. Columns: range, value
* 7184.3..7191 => 9.79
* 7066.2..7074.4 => 10.3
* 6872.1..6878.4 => 11.2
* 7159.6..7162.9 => 11.6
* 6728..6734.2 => 10.9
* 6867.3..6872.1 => 10.3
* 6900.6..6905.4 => 10.3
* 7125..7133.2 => 10.1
